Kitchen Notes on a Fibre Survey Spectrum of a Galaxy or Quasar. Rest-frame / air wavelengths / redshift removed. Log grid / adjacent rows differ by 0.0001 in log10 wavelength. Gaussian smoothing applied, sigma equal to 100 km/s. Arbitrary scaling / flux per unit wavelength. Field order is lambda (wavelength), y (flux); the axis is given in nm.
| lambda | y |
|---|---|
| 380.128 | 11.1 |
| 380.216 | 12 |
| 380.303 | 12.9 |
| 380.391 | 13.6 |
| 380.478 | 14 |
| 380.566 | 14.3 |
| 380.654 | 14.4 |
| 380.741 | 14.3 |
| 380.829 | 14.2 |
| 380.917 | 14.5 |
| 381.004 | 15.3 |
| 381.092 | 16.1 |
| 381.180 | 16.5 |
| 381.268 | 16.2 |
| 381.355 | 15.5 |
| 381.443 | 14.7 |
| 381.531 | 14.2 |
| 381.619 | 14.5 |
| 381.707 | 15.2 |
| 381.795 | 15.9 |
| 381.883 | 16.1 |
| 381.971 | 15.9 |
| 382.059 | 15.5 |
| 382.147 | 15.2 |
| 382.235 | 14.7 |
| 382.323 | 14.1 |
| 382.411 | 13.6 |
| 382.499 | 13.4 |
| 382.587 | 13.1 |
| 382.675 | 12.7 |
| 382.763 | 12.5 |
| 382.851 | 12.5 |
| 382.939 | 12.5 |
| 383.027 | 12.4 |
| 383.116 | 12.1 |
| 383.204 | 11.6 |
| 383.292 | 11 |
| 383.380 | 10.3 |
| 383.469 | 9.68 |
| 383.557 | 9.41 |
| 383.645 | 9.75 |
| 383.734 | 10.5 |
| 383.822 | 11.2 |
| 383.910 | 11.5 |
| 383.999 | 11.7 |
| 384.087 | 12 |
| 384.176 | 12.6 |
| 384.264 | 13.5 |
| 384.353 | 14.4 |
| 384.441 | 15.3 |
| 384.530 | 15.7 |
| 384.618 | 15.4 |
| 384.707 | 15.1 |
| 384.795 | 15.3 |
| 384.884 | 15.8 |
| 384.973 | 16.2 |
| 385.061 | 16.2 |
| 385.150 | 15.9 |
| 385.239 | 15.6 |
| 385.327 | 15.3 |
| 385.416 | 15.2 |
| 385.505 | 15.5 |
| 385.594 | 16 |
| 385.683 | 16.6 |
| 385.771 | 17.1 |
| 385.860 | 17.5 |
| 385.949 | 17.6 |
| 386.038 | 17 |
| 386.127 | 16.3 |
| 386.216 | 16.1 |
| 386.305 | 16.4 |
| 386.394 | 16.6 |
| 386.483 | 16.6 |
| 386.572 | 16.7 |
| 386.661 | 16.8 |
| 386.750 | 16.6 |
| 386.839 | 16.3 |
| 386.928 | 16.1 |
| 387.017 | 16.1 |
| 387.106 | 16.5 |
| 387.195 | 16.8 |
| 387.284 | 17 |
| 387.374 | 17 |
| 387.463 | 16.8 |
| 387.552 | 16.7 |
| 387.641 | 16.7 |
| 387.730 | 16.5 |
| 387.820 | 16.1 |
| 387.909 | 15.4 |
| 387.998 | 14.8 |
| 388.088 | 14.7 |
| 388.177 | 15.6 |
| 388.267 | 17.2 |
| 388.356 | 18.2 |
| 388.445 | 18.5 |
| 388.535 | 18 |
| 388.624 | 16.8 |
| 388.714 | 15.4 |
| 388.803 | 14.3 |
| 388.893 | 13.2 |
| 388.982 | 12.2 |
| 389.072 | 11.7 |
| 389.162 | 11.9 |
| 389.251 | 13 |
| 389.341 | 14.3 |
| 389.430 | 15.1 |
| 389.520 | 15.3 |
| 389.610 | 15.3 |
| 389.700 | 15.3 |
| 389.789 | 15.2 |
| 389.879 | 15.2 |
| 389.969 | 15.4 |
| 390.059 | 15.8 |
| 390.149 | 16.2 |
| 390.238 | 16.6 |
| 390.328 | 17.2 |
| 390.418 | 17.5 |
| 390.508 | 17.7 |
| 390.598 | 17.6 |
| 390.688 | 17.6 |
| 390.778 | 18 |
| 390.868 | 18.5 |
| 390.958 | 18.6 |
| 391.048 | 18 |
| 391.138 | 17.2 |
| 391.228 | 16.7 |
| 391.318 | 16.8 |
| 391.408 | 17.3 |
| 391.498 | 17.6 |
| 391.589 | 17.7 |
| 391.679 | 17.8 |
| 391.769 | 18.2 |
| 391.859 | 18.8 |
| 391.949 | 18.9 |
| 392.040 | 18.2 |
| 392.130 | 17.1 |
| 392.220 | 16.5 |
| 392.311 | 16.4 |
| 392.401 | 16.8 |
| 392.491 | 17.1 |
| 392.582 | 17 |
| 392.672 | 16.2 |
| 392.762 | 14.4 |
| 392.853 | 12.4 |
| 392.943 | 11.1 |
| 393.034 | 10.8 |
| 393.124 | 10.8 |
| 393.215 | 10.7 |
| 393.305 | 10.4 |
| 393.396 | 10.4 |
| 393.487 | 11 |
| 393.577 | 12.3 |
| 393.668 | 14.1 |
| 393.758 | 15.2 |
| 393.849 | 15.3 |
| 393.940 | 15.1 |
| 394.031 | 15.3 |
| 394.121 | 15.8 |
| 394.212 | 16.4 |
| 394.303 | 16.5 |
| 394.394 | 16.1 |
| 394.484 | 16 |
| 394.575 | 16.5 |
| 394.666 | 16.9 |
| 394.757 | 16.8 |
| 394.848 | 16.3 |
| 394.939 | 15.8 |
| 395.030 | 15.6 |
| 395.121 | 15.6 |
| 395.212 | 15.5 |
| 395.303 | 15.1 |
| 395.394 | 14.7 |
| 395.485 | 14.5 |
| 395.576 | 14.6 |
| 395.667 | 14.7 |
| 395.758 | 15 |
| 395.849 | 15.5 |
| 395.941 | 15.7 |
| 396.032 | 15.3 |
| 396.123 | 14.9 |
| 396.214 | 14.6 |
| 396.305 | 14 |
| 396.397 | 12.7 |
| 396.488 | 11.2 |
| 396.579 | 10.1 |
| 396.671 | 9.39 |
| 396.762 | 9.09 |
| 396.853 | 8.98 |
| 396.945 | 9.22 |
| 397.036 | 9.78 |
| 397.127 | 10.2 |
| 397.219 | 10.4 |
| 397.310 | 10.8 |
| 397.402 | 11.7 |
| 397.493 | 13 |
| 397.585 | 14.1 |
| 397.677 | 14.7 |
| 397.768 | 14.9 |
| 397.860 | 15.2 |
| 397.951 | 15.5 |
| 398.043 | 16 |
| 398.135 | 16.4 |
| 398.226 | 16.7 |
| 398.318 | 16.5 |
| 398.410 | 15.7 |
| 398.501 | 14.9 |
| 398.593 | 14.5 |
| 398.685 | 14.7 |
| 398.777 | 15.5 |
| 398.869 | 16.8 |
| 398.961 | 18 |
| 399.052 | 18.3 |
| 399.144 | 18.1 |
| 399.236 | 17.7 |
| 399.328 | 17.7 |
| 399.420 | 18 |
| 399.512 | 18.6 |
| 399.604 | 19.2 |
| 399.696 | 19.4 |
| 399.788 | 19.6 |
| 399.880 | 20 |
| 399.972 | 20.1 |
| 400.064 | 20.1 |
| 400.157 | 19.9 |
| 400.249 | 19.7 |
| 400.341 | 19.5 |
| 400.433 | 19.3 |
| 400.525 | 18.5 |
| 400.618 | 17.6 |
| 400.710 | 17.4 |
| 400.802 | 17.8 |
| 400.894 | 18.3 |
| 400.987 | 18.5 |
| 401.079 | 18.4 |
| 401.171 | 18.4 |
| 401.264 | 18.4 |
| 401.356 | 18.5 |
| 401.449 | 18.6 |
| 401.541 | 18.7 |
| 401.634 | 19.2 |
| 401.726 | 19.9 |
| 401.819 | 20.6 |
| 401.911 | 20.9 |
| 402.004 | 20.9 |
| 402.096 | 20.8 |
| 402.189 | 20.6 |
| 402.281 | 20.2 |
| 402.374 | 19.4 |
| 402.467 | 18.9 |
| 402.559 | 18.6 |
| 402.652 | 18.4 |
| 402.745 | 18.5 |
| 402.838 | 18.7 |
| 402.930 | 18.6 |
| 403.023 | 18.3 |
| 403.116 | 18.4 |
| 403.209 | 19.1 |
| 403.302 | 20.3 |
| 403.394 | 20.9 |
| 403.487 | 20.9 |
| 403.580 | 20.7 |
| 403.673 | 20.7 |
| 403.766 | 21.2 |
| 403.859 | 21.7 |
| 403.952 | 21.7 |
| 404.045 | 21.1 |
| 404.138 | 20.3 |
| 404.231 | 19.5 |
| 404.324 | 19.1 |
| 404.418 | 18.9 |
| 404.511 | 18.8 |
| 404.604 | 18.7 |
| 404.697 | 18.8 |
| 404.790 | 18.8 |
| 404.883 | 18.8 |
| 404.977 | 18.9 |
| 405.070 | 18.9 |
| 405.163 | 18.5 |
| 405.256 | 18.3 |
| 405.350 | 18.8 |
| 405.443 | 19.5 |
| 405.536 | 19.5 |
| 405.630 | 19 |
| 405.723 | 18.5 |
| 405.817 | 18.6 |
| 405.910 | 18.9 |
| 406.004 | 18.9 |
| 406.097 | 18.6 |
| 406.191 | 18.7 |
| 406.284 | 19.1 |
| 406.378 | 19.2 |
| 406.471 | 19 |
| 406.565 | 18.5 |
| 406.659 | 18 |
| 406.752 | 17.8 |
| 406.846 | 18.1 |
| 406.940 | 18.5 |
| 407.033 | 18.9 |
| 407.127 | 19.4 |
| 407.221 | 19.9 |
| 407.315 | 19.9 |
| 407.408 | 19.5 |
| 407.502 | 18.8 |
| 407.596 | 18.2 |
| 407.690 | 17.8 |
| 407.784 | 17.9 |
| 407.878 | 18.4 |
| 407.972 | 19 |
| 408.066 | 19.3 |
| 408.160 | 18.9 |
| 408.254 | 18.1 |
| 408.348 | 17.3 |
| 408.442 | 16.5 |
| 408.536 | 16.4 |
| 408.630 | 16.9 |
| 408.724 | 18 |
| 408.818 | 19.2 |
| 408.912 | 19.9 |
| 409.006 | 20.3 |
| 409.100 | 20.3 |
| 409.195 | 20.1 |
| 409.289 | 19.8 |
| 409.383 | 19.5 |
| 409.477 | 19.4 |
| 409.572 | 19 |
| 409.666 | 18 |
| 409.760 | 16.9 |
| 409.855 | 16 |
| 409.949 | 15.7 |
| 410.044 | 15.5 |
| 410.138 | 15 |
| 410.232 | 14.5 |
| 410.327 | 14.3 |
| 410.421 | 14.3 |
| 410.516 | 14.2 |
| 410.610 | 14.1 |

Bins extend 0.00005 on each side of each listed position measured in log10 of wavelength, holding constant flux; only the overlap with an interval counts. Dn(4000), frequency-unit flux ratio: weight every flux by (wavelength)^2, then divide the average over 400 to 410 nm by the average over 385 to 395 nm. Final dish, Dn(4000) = 1.3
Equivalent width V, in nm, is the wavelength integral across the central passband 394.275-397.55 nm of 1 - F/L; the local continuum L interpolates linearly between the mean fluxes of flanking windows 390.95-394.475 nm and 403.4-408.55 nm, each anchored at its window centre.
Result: 0.52 nm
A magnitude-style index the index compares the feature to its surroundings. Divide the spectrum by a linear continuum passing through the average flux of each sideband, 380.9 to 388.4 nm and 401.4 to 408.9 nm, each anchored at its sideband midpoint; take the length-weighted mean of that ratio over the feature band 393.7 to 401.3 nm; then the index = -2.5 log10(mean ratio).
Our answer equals 0.120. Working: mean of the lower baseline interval 14.9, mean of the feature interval 15.7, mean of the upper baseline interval 19.1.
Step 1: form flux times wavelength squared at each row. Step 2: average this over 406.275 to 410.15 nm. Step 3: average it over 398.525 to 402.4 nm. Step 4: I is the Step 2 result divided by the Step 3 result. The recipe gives 1.02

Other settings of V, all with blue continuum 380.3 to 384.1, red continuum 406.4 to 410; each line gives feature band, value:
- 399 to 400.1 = -0.13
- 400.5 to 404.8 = -0.49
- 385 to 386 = -0.15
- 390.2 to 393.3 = -0.22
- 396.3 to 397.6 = 0.44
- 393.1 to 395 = 0.15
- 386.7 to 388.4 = -0.22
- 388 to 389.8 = -0.04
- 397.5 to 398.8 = 0.10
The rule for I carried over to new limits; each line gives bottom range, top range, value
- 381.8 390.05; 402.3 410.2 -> 1.41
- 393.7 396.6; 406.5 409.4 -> 1.31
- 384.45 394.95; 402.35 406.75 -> 1.31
